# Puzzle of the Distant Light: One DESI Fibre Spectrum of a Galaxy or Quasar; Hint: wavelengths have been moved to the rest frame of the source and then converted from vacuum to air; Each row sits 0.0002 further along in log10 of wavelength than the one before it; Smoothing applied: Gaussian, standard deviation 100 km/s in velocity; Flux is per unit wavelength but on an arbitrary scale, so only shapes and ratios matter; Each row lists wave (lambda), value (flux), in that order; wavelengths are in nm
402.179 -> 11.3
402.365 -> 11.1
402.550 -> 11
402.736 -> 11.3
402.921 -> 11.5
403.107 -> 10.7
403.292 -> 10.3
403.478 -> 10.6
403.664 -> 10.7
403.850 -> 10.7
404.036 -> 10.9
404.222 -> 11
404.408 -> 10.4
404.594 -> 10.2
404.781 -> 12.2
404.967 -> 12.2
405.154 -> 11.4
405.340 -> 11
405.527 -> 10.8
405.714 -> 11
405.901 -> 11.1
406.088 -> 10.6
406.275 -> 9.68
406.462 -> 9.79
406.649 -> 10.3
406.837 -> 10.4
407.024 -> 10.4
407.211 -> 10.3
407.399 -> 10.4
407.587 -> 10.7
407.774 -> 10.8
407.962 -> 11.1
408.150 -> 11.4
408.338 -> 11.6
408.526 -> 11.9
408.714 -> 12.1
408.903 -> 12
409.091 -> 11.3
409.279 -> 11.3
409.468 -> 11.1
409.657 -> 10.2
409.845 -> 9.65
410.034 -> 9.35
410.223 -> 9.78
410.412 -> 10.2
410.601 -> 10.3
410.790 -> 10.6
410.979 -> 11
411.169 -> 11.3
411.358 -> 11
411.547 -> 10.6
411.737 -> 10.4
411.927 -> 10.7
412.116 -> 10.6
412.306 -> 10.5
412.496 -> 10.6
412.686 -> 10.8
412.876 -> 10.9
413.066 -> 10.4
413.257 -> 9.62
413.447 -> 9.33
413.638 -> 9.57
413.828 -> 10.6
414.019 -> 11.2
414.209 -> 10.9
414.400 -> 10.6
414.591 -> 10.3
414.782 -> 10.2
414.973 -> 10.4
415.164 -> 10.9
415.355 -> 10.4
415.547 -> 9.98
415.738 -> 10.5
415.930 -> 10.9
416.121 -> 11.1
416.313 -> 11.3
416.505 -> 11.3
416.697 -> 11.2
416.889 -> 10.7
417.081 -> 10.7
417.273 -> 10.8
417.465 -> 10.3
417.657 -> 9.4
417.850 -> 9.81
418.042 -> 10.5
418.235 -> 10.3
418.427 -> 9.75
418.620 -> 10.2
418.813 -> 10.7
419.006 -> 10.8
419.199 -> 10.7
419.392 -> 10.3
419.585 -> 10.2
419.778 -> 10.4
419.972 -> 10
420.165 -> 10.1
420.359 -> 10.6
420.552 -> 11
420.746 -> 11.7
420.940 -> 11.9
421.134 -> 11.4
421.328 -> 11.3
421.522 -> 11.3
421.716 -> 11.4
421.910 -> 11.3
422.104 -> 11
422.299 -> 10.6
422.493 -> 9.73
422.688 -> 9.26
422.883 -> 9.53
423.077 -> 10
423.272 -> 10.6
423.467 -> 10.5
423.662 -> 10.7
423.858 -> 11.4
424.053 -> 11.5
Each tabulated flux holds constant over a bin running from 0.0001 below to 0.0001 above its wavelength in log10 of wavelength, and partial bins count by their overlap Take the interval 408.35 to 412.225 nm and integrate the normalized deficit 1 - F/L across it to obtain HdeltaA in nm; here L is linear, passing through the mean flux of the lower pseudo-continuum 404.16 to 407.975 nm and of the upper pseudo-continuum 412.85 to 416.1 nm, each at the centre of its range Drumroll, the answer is -0.08 nm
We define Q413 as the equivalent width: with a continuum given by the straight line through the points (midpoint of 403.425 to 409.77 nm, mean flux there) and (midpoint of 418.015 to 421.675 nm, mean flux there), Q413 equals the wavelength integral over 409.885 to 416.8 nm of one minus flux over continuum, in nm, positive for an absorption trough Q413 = 0.18 nm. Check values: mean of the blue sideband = 10.9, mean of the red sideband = 10.7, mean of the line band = 10.5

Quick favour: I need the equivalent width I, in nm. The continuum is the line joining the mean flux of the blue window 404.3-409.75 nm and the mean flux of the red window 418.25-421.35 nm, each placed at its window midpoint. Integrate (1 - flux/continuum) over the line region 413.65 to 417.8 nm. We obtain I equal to 0.05 nm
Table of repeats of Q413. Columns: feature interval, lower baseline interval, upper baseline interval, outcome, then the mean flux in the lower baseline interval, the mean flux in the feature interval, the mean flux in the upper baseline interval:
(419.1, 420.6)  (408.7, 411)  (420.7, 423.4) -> 0.048 nm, 10.6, 10.4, 10.8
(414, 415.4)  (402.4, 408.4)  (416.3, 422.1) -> 0.021 nm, 10.8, 10.6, 10.7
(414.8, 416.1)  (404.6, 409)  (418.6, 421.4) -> 0.038 nm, 11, 10.5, 10.8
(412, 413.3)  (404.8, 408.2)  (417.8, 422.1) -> 0.027 nm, 10.8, 10.5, 10.7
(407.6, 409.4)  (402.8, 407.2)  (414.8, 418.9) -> -0.128 nm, 10.8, 11.5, 10.5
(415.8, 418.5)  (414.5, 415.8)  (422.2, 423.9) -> -0.063 nm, 10.4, 10.6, 10.2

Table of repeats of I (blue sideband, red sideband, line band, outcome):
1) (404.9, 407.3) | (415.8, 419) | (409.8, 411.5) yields 0.040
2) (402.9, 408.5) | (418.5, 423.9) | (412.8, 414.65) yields 0.067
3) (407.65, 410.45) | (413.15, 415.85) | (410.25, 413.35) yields 0.013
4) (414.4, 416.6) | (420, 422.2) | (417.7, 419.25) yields 0.088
